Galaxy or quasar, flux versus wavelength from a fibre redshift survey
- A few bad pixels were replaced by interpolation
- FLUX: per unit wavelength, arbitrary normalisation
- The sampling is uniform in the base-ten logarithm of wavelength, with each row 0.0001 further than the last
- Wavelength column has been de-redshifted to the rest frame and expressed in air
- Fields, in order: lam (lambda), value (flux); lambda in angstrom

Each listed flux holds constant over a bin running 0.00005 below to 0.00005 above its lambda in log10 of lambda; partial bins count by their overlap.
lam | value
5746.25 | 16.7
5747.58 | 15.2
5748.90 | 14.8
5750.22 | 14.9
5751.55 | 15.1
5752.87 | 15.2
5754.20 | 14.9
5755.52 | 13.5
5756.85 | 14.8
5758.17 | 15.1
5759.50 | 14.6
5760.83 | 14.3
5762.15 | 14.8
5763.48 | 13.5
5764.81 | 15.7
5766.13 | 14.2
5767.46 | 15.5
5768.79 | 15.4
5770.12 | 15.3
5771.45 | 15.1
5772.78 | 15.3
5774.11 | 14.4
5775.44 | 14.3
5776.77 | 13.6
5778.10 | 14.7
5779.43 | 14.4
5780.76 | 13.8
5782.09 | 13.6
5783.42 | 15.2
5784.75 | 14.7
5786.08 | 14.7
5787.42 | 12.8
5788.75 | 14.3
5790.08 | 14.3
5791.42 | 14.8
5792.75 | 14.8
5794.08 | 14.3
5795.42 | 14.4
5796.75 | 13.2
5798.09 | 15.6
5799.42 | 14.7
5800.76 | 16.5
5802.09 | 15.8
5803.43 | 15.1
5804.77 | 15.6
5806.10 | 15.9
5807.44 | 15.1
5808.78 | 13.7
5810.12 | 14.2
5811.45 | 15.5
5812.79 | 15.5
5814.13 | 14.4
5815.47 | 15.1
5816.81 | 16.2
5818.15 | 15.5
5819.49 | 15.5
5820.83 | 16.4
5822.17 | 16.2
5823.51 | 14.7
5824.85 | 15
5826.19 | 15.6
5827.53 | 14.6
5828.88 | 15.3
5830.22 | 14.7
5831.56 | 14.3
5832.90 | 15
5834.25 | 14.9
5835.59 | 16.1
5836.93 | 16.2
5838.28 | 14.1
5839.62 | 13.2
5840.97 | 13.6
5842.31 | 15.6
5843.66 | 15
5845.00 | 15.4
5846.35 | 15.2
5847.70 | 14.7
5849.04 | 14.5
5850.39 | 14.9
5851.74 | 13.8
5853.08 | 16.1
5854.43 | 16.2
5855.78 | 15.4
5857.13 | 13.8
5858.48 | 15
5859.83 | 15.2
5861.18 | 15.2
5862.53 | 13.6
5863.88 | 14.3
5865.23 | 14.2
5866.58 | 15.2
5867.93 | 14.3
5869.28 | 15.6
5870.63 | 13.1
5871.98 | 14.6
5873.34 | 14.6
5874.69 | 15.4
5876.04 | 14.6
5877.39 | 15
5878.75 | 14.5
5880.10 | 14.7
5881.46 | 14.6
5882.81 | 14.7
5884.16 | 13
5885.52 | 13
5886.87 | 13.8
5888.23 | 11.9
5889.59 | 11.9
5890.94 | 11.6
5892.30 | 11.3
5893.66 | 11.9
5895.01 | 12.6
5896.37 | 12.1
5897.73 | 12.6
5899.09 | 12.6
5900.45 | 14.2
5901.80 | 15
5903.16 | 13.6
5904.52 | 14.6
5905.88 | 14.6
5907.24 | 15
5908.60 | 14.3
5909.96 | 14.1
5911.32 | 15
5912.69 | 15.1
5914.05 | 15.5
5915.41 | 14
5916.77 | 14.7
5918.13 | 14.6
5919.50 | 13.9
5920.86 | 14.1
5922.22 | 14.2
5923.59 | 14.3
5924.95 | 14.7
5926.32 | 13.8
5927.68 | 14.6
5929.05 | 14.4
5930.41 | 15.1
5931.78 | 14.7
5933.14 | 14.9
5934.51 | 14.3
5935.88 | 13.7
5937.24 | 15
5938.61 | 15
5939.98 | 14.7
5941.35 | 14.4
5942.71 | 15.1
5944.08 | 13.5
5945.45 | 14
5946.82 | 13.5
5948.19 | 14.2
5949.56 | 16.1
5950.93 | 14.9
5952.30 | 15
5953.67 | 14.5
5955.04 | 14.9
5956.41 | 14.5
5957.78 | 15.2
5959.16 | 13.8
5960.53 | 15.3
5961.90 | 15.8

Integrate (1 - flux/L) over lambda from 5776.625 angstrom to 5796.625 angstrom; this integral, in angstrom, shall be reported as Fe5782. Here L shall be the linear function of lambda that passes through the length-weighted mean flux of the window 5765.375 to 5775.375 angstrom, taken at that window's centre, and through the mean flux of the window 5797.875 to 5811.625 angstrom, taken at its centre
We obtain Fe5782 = 1.1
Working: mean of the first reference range 15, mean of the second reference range 15.2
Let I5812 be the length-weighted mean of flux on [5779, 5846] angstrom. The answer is 14.9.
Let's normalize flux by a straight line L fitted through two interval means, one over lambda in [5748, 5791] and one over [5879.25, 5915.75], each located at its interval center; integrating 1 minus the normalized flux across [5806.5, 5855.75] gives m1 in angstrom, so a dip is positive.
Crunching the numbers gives -3.3 angstrom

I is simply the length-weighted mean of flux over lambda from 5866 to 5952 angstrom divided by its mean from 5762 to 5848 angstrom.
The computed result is 1.0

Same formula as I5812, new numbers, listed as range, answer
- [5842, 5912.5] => 14.2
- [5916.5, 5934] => 14.5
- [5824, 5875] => 14.8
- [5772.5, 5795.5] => 14.3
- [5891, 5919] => 13.8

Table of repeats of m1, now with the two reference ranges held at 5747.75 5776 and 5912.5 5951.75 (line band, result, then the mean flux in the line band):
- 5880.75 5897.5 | 2.2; 12.7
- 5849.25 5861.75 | -0.3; 15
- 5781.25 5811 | 0.1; 14.7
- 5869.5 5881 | 0.0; 14.6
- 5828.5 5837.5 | -0.3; 15.2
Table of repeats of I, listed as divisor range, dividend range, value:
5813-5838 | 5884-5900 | 0.81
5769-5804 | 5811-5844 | 1.03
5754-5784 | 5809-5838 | 1.04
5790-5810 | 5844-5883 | 0.99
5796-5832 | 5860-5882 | 0.96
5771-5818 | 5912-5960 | 0.99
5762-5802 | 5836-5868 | 1.01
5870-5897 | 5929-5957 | 1.09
